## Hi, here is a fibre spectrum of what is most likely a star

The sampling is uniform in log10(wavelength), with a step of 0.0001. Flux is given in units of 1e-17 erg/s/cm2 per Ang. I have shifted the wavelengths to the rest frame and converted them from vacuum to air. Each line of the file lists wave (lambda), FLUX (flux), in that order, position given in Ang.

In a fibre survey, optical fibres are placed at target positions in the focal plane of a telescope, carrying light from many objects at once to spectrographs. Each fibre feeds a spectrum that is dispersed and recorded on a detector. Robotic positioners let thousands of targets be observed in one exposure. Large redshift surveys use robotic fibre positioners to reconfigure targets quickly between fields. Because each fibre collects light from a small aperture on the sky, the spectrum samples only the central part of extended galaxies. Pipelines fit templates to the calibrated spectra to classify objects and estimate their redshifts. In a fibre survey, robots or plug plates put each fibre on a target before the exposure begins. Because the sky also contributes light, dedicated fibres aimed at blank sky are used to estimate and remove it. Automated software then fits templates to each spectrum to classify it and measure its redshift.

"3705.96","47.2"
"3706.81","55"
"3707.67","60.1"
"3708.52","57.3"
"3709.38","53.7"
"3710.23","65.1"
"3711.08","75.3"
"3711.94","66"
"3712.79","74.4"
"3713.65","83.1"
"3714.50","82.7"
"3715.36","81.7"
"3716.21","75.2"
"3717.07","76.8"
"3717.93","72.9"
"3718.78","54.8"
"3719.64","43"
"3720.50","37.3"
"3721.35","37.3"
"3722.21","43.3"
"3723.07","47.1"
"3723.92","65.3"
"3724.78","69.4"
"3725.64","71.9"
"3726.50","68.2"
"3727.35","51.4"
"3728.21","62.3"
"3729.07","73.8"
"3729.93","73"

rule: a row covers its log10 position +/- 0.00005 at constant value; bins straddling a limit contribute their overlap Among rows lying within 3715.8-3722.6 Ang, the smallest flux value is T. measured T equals 37.3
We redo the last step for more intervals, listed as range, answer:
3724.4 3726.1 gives 69.4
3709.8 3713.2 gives 65.1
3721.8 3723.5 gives 43.3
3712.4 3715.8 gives 74.4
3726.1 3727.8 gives 51.4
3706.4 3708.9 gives 55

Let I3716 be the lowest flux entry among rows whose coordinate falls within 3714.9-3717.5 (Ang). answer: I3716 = 75.2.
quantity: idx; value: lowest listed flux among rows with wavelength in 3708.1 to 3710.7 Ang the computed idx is 53.7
